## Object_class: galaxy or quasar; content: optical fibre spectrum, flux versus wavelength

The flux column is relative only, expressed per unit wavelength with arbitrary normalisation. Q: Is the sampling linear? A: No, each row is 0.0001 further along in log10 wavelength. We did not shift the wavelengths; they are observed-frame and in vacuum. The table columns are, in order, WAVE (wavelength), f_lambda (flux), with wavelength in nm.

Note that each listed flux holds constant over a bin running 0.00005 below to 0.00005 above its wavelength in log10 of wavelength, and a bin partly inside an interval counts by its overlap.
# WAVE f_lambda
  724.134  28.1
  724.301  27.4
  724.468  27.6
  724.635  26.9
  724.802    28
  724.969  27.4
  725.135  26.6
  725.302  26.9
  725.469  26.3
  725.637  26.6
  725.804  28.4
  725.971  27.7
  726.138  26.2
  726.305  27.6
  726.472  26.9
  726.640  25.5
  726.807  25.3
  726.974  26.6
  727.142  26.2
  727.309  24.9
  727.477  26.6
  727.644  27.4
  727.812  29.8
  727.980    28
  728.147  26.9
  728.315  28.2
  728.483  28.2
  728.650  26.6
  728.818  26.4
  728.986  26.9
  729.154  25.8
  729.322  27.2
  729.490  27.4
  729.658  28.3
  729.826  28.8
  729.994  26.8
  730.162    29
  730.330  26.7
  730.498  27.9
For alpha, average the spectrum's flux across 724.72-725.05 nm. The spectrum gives 27.7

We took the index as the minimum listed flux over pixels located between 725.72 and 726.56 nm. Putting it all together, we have 26.2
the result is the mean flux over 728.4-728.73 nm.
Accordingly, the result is 27.5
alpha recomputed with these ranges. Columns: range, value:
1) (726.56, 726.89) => 25.4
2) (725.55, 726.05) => 27.5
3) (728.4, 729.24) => 26.8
